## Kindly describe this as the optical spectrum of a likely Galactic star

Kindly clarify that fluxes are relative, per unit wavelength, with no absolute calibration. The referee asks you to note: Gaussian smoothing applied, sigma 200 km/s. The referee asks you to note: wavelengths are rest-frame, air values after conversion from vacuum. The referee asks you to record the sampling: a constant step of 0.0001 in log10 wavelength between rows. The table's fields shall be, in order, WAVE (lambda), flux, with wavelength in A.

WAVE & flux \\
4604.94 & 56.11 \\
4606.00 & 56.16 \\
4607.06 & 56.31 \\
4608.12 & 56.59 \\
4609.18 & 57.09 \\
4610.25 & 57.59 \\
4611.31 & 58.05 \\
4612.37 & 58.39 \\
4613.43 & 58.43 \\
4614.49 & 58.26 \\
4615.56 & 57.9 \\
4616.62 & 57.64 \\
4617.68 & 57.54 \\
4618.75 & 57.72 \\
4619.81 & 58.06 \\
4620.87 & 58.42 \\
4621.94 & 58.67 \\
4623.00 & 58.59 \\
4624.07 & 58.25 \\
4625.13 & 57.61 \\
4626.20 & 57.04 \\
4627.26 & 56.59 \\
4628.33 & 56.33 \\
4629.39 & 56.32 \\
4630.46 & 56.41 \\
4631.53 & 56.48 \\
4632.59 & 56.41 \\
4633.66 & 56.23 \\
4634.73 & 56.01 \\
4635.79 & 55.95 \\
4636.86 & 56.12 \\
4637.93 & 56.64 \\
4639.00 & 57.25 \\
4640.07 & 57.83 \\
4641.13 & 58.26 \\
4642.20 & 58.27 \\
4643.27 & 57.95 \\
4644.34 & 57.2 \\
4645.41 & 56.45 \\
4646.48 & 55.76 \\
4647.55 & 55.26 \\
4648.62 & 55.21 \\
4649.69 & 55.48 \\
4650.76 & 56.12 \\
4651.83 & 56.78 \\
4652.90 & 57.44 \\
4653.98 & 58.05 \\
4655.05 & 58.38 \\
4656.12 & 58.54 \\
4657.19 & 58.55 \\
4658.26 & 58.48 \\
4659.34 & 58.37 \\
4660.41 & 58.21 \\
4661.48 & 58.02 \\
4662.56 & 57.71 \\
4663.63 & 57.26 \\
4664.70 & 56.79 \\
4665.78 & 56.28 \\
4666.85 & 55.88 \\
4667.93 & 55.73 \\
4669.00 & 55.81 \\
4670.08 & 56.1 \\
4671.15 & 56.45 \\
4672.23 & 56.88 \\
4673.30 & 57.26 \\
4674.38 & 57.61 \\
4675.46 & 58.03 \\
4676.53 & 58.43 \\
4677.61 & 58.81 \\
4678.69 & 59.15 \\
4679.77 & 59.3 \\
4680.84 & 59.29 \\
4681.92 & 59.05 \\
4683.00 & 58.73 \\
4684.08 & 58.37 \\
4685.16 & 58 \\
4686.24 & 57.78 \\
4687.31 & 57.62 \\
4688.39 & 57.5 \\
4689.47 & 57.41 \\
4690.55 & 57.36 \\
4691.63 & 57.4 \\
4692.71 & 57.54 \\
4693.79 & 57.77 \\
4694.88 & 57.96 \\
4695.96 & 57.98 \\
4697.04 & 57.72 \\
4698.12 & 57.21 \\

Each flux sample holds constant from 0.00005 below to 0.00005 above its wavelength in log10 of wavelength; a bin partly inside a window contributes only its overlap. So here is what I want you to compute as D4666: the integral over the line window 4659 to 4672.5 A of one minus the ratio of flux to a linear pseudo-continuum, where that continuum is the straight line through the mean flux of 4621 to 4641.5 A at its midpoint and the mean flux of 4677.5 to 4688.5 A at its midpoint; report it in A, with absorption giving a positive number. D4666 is 0.3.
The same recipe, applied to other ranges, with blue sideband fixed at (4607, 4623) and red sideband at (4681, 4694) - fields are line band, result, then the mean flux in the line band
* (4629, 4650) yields 0.47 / 56.6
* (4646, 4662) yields 0.18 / 57.3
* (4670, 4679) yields 0.04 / 57.7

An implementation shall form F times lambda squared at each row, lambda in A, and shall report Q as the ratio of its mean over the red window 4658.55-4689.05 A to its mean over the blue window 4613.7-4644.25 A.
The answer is 1.03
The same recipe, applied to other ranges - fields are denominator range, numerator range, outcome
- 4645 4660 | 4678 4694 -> 1.03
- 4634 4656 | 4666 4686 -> 1.03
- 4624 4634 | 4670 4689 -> 1.05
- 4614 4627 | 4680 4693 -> 1.03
